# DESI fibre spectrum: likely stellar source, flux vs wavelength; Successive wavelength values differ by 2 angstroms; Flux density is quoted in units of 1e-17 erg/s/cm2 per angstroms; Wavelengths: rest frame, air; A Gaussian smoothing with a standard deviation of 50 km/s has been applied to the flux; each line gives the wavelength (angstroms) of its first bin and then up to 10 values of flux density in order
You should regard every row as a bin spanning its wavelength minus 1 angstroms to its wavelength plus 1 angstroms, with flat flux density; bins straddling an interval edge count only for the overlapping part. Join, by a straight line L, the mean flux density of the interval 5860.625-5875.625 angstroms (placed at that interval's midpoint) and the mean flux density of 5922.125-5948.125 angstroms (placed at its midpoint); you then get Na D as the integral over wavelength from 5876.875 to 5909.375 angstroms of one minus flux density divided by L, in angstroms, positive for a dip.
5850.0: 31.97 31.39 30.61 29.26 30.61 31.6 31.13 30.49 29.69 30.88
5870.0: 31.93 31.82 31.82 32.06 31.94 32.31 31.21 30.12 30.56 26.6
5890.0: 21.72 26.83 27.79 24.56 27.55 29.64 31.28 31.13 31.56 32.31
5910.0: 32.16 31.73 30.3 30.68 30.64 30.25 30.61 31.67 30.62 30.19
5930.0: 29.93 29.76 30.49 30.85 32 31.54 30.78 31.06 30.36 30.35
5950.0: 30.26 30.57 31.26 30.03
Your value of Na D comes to 1.85 angstroms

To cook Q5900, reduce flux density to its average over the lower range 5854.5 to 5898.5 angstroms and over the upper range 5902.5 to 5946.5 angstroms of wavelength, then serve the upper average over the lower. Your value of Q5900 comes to 1.0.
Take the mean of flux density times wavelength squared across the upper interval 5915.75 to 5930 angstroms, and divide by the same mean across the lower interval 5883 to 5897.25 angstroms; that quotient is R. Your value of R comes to 1.2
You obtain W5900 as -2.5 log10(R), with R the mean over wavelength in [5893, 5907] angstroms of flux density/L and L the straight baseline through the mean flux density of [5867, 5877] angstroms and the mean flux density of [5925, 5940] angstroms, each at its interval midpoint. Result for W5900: 0.08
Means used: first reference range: 31.7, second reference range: 30.6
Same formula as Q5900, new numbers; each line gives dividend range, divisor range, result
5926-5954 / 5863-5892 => 1.02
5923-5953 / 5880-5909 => 1.06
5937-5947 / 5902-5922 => 1.00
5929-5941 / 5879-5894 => 1.08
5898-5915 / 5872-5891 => 1.04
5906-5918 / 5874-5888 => 1.01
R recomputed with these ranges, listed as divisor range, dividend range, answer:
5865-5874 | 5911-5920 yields 1.00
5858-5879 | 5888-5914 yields 0.94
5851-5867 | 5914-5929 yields 1.02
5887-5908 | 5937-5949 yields 1.12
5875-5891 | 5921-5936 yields 1.05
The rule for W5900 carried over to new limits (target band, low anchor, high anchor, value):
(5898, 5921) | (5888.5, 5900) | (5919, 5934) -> -0.10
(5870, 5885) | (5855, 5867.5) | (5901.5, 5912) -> -0.02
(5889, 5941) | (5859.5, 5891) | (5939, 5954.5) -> 0.02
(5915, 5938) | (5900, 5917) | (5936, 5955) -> 0.02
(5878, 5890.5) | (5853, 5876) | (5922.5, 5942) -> 0.06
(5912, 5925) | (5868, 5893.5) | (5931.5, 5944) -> -0.01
